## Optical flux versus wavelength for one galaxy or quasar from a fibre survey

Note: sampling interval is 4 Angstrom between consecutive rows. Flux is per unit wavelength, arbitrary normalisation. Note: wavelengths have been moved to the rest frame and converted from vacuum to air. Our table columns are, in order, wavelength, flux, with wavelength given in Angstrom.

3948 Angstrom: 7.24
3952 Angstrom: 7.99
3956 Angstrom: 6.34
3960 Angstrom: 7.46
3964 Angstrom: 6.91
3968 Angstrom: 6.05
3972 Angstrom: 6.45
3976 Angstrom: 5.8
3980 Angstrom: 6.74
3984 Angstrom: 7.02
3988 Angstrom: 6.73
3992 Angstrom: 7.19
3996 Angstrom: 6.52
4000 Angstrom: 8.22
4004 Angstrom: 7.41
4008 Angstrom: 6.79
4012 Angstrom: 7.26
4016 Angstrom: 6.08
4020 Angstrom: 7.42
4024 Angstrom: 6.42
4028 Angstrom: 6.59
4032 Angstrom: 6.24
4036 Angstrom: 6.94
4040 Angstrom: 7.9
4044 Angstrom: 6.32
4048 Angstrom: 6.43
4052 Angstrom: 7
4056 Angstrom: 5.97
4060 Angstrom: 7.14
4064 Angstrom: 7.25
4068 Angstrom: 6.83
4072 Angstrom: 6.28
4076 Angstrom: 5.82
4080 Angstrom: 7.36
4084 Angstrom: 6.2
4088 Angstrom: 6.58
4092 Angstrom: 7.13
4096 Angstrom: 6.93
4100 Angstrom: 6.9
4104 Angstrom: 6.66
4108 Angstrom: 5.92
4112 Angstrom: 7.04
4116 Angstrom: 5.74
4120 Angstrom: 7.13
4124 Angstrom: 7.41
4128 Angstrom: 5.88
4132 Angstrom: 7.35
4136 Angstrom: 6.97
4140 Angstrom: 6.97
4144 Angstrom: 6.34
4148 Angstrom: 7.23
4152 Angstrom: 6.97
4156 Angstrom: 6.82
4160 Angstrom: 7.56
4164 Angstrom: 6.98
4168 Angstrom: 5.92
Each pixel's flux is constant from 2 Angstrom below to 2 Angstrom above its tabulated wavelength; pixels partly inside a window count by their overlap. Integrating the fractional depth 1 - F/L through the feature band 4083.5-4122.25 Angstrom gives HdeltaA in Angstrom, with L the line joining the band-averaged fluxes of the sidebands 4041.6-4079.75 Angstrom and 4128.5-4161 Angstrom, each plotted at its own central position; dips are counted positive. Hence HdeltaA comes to 0.8 Angstrom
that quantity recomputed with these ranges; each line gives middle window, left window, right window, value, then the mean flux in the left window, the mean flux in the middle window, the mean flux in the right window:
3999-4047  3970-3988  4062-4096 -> -2.4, 6.53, 6.93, 6.7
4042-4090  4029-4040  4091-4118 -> 0.9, 6.83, 6.6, 6.6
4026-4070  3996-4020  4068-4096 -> 0.4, 7.12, 6.78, 6.61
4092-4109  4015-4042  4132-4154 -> 0.5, 6.83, 6.7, 6.94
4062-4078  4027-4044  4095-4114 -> 0.5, 6.87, 6.54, 6.68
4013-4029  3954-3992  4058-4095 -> 0.0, 6.64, 6.67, 6.74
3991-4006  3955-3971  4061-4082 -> -1.4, 6.7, 7.34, 6.73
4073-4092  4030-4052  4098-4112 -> 0.3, 6.79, 6.55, 6.57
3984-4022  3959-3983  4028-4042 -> -1.7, 6.55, 7.07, 6.96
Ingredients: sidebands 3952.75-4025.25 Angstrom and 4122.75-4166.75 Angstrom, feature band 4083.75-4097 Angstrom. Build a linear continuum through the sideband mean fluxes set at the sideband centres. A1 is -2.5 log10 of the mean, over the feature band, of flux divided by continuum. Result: 0.02 mag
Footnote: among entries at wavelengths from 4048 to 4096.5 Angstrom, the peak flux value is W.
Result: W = 7.36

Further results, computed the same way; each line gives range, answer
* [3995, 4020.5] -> 8.22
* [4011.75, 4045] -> 7.9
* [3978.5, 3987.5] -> 7.02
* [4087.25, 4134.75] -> 7.41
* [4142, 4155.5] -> 7.23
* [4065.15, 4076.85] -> 6.83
